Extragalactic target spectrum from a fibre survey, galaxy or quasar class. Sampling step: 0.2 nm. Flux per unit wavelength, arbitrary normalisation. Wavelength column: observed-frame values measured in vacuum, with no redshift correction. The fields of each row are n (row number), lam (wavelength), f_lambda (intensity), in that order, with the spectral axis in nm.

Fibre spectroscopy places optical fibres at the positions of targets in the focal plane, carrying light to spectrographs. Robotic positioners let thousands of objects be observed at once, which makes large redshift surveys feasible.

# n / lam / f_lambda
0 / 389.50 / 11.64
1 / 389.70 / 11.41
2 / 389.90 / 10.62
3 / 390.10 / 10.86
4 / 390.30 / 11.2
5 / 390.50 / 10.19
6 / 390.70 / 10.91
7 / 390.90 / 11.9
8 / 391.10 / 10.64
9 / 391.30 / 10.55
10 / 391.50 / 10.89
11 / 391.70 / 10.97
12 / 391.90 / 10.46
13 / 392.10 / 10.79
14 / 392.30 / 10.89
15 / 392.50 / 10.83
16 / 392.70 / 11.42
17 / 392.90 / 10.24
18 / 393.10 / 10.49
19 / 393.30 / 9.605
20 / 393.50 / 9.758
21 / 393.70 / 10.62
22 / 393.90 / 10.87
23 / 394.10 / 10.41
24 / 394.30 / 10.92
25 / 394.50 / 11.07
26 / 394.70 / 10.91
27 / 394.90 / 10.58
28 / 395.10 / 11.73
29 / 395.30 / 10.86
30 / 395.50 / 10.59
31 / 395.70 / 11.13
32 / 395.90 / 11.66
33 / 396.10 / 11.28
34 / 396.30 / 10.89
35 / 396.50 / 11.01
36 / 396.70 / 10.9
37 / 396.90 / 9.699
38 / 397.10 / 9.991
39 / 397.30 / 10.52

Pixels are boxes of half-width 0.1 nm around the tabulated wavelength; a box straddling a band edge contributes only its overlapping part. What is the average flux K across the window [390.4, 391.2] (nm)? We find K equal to 10.9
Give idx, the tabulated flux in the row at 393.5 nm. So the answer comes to 9.758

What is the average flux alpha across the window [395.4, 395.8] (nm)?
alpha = 10.9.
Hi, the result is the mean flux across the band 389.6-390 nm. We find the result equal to 11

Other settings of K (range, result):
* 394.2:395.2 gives 11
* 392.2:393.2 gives 10.8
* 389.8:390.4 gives 10.9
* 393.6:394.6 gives 10.8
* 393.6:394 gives 10.7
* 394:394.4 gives 10.7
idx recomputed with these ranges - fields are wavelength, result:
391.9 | 10.46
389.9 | 10.62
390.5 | 10.19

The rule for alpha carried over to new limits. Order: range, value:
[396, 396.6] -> 11.1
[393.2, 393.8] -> 9.99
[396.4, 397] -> 10.5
